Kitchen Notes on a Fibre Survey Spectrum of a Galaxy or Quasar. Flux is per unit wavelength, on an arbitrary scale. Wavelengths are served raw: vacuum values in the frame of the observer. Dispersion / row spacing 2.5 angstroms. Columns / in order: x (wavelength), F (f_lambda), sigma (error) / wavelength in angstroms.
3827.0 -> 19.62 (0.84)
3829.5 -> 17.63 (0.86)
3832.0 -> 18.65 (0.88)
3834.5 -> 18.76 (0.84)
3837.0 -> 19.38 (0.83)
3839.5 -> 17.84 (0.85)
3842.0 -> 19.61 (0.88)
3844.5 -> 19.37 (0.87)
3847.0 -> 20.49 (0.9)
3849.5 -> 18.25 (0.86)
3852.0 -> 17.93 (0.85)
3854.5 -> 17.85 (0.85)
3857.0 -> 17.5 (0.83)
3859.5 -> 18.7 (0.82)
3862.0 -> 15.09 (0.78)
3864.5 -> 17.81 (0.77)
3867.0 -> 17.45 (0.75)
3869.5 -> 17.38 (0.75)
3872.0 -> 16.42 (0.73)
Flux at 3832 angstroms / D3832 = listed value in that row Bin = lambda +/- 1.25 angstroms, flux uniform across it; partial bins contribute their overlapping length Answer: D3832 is 18.65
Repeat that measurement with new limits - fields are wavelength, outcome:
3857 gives 17.5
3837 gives 19.38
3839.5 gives 17.84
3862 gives 15.09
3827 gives 19.62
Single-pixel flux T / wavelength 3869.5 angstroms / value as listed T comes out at 17.38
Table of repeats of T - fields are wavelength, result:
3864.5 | 17.81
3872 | 16.42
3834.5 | 18.76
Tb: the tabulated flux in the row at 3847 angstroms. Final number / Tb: 20.49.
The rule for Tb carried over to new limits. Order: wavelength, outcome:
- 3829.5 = 17.63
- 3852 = 17.93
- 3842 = 19.61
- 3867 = 17.45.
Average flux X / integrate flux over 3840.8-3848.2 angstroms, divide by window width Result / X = 19.8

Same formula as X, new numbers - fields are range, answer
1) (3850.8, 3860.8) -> 18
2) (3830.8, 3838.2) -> 18.9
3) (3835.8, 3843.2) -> 18.9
